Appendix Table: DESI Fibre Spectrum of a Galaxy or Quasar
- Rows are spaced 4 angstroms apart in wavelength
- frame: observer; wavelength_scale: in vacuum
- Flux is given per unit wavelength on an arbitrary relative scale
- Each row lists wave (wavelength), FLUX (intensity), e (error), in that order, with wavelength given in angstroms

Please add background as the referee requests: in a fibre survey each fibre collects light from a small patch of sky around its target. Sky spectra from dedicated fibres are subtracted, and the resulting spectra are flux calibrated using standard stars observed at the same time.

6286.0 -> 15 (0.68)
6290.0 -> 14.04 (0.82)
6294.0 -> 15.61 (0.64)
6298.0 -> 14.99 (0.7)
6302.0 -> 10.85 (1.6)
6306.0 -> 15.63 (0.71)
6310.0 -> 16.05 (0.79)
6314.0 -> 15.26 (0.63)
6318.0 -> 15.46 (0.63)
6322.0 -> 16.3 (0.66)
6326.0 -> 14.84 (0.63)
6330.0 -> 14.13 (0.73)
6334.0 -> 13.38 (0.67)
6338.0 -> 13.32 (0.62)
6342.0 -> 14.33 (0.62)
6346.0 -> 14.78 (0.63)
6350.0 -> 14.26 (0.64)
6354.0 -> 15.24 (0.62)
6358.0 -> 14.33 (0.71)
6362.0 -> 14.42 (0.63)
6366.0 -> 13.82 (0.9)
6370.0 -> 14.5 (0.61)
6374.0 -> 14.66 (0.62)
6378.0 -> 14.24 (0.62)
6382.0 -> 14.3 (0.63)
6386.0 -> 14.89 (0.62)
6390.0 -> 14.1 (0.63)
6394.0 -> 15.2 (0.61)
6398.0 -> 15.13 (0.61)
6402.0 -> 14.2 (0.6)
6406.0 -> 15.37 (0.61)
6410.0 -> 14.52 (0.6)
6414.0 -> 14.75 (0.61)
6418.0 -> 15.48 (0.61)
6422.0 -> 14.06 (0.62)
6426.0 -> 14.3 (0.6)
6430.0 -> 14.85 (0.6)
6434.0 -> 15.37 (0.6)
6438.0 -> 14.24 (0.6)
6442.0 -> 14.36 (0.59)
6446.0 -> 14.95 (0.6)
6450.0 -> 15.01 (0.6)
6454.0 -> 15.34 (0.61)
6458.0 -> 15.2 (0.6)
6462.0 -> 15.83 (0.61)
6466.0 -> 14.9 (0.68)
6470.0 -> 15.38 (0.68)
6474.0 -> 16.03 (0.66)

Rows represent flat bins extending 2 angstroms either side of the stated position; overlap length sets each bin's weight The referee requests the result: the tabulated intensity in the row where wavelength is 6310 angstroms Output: 16.05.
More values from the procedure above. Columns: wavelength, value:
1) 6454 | 15.34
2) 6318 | 15.46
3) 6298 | 14.99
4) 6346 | 14.78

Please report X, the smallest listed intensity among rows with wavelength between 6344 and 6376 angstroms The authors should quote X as 13.82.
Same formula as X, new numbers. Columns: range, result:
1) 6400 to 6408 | 14.2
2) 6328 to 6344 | 13.32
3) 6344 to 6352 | 14.26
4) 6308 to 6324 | 15.26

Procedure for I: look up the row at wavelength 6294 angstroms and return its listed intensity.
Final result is 15.61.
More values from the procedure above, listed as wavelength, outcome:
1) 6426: 14.3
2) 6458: 15.2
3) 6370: 14.5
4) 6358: 14.33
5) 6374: 14.66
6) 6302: 10.85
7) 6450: 15.01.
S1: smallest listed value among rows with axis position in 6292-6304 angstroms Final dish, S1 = 10.85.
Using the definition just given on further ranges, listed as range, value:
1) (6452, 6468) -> 14.9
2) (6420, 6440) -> 14.06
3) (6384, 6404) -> 14.1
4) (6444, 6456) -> 14.95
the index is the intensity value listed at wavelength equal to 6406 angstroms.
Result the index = 15.37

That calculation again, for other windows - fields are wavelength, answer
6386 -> 14.89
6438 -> 14.24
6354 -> 15.24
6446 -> 14.95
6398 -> 15.13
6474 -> 16.03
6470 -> 15.38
